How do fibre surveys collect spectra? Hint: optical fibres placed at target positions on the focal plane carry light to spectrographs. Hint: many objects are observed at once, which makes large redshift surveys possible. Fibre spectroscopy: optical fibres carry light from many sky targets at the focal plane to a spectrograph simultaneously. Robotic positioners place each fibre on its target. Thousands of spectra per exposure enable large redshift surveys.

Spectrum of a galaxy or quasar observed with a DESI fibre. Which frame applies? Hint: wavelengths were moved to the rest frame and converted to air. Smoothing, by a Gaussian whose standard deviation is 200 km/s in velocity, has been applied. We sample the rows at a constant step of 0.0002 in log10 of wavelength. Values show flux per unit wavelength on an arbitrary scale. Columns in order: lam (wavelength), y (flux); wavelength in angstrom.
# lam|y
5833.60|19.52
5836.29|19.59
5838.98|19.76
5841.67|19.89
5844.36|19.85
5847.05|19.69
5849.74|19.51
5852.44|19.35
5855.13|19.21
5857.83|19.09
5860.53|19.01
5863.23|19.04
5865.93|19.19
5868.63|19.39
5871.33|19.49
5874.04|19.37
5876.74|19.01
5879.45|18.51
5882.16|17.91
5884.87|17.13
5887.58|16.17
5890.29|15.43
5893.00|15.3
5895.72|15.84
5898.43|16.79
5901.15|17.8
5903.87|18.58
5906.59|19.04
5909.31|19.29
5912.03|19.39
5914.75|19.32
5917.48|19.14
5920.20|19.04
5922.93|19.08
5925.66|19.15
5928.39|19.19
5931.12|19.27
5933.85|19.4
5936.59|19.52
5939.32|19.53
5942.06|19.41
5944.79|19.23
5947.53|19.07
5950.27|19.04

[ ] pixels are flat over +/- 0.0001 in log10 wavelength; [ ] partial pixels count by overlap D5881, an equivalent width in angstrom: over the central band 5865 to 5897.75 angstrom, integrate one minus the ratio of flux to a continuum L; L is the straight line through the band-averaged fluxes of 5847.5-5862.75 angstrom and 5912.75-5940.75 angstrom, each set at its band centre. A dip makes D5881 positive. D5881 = 2.7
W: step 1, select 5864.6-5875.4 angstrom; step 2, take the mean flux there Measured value 19.4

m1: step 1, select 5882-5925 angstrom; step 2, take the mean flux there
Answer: 17.9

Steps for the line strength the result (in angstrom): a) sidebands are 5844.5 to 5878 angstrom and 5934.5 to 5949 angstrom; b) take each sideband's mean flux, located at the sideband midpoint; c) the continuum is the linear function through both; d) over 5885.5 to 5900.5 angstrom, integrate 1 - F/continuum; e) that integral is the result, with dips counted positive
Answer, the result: 2.5 angstrom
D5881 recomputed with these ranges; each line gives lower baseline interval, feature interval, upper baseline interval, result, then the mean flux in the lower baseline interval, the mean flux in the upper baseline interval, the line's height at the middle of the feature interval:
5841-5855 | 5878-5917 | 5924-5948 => 3.6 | 19.6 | 19.3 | 19.4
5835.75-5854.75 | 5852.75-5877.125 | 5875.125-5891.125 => -0.9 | 19.6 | 17.5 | 18.5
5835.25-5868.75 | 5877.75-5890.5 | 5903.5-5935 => 1.4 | 19.4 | 19.2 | 19.3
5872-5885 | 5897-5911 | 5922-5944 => 0.4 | 18.6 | 19.3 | 18.9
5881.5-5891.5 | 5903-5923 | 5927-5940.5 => -1.1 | 16.6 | 19.4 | 18.2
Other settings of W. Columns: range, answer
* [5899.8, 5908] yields 18.5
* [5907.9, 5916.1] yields 19.3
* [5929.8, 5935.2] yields 19.3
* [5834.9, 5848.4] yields 19.8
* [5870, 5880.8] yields 19.1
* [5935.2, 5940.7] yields 19.5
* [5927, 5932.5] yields 19.2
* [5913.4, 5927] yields 19.1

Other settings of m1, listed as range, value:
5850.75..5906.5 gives 18.1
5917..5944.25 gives 19.3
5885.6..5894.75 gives 15.7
